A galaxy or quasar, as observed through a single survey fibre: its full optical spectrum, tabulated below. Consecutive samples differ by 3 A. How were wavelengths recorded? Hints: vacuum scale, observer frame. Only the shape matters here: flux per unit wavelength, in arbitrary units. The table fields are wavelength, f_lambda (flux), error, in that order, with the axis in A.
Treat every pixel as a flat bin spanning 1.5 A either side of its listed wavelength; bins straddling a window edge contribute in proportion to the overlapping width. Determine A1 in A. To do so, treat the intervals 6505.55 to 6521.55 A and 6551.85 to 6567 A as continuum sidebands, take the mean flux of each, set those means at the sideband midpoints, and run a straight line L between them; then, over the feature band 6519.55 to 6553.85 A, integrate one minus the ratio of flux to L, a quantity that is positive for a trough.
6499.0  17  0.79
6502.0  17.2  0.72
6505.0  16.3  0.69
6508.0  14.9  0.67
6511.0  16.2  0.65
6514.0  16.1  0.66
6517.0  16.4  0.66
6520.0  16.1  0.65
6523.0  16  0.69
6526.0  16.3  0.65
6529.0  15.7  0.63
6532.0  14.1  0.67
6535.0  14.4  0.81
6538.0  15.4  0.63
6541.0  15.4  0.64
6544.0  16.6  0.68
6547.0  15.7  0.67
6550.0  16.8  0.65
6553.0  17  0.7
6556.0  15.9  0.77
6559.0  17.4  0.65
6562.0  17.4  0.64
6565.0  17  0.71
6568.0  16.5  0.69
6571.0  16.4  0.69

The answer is 1.4 A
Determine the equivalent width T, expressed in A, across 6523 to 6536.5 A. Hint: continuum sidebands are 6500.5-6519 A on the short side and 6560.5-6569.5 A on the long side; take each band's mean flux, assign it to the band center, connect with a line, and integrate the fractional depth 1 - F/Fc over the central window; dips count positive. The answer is 1.02 A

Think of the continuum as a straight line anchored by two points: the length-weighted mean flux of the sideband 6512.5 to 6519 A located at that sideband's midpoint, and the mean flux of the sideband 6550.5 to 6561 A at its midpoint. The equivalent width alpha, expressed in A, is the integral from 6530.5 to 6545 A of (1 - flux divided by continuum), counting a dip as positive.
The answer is 1.24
